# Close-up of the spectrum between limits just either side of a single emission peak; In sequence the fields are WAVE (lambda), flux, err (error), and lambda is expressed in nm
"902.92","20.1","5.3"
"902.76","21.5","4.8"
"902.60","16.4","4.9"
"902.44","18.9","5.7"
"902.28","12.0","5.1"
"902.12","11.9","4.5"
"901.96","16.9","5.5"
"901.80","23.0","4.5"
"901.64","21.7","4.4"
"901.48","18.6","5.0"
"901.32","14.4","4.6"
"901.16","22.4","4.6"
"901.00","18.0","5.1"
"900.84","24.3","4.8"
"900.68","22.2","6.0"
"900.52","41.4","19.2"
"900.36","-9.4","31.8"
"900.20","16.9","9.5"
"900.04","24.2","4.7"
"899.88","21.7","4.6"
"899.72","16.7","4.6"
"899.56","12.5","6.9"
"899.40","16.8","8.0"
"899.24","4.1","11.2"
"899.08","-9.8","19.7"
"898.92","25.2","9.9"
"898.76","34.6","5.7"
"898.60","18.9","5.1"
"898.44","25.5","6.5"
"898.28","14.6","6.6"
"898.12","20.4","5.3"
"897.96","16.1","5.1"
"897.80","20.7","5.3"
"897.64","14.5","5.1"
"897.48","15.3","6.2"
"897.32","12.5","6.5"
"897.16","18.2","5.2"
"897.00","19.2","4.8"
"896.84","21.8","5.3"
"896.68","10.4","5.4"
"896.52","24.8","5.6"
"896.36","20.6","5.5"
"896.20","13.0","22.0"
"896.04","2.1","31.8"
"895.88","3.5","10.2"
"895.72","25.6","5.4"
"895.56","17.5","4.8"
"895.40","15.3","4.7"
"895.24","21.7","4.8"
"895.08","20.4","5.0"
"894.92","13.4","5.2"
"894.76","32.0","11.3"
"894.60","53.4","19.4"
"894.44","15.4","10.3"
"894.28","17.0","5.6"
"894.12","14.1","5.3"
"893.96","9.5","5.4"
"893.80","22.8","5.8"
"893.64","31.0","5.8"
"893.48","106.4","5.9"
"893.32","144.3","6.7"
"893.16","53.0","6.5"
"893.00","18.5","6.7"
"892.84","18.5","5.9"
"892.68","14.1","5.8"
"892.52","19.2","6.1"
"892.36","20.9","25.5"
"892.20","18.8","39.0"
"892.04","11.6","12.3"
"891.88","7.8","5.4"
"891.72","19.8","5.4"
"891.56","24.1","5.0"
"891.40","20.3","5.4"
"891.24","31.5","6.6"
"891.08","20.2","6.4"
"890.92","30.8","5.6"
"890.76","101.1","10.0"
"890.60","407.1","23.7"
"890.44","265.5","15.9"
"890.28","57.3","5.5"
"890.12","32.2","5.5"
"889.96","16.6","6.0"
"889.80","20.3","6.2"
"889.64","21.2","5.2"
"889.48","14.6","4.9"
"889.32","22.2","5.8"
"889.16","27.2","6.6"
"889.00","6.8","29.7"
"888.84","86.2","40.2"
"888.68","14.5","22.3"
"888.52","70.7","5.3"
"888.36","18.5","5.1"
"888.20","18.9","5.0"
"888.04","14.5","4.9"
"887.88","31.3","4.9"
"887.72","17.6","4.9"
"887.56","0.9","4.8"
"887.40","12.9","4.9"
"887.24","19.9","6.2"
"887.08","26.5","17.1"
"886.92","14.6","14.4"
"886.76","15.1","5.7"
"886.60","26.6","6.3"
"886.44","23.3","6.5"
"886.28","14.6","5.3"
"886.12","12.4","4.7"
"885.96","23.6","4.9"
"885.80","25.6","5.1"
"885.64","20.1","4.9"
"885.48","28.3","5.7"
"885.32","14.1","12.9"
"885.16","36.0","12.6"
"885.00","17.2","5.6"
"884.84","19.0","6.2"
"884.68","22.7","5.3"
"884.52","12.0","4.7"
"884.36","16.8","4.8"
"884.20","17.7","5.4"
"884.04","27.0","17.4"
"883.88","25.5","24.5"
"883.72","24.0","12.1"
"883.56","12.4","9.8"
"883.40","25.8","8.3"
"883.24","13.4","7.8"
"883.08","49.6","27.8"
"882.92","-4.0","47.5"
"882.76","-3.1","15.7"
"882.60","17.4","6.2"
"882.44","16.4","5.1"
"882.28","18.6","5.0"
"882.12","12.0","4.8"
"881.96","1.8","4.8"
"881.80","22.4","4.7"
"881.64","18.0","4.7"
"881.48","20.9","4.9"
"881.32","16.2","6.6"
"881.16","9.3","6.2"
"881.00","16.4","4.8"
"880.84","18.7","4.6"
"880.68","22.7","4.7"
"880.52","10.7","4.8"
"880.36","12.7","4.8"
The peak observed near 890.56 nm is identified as H-alpha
